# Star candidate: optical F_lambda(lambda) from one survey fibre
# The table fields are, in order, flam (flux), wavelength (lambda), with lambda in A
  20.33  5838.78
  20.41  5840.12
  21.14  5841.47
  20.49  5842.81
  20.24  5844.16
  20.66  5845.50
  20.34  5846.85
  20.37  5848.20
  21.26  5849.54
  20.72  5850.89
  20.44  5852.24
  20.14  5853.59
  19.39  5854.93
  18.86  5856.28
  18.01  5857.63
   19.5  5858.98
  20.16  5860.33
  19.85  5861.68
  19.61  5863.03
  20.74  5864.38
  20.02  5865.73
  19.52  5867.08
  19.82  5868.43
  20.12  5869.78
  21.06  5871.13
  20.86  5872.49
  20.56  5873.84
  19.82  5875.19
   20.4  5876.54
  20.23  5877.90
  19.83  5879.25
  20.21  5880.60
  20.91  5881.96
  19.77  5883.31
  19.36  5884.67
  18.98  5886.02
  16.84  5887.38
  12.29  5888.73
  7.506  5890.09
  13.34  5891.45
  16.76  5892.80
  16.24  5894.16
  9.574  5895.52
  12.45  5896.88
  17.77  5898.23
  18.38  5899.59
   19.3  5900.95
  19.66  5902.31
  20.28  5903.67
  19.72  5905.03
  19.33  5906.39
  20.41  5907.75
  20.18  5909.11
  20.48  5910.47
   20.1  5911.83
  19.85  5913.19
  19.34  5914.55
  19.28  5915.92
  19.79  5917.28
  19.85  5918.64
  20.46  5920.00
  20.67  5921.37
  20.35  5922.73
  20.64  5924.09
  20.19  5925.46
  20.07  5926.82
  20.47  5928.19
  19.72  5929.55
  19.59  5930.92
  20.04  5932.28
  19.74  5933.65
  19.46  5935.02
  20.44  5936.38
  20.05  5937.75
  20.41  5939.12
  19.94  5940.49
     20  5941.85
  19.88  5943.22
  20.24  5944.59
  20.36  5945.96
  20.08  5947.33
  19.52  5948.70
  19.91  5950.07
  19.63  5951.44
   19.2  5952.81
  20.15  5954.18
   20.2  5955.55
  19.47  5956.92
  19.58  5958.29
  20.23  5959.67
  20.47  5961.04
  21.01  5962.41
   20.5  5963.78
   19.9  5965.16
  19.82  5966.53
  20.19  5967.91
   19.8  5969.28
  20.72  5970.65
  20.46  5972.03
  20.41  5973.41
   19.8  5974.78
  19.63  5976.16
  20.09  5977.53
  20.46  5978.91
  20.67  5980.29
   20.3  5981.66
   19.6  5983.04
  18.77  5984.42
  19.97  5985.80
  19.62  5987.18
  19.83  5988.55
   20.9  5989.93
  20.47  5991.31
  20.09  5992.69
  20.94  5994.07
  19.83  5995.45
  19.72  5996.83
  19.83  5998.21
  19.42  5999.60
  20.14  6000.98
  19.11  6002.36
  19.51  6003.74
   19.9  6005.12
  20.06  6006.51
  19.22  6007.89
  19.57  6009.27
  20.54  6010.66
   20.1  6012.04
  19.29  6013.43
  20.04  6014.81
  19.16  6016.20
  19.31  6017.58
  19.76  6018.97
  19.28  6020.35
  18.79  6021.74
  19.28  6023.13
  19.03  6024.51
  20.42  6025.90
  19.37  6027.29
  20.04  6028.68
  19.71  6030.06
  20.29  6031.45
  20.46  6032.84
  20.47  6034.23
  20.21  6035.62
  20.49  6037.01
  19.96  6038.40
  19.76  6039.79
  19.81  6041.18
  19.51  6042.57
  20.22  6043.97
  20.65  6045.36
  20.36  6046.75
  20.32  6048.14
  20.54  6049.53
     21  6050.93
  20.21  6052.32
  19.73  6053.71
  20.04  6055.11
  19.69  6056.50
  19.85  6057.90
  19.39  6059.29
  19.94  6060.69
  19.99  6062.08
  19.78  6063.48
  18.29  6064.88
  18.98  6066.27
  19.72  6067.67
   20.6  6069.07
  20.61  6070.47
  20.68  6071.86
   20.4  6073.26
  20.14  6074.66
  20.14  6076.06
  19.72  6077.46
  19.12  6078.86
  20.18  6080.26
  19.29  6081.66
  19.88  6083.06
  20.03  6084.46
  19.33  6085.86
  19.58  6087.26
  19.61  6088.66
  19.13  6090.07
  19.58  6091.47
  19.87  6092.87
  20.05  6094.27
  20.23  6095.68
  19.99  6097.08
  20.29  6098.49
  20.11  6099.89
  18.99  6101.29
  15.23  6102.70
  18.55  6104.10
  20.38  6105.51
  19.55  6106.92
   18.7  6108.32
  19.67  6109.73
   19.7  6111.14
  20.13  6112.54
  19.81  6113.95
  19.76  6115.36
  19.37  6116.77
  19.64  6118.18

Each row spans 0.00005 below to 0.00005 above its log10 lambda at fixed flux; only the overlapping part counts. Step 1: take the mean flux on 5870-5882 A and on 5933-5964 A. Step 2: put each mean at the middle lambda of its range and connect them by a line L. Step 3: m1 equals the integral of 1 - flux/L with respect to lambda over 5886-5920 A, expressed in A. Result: 4.5 A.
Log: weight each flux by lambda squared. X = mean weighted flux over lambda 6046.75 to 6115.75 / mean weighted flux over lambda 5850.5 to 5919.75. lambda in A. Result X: 1.12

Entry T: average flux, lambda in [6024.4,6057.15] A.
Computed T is 20.1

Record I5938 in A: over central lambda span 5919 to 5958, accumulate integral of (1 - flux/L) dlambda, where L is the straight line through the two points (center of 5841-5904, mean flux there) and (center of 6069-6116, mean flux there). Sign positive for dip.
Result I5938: -2.0 A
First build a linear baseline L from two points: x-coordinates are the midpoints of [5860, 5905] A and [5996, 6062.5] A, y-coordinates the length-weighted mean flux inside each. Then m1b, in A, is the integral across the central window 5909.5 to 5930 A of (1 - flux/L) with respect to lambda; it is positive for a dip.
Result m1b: -1.57 A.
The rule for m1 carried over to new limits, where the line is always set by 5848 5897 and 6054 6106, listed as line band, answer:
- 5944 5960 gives -0.7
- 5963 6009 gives -2.0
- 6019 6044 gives -0.5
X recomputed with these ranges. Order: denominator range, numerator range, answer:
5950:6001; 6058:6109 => 1.01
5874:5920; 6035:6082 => 1.16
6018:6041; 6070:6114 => 1.01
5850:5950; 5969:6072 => 1.08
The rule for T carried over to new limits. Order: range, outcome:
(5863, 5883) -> 20.3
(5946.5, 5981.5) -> 20.1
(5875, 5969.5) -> 19.1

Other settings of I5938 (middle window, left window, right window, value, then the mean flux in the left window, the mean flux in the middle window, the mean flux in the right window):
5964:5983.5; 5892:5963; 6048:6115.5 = -0.6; 19.4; 20.1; 19.7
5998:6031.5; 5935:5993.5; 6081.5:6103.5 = 0.3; 20.1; 19.6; 19.5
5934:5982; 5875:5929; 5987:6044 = -2.3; 18.5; 20.1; 19.8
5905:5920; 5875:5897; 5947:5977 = -1.7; 16.8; 19.9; 20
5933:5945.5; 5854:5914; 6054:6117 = -0.8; 18.6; 20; 19.6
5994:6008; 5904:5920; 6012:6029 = -0.1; 19.9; 19.8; 19.5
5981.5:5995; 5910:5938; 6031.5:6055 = 0.1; 20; 20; 20.2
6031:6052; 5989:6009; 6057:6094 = -0.5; 19.9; 20.3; 19.8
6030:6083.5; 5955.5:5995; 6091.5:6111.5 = -1.0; 20.1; 20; 19.4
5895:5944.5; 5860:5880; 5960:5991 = 1.8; 20.2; 19.4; 20.1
